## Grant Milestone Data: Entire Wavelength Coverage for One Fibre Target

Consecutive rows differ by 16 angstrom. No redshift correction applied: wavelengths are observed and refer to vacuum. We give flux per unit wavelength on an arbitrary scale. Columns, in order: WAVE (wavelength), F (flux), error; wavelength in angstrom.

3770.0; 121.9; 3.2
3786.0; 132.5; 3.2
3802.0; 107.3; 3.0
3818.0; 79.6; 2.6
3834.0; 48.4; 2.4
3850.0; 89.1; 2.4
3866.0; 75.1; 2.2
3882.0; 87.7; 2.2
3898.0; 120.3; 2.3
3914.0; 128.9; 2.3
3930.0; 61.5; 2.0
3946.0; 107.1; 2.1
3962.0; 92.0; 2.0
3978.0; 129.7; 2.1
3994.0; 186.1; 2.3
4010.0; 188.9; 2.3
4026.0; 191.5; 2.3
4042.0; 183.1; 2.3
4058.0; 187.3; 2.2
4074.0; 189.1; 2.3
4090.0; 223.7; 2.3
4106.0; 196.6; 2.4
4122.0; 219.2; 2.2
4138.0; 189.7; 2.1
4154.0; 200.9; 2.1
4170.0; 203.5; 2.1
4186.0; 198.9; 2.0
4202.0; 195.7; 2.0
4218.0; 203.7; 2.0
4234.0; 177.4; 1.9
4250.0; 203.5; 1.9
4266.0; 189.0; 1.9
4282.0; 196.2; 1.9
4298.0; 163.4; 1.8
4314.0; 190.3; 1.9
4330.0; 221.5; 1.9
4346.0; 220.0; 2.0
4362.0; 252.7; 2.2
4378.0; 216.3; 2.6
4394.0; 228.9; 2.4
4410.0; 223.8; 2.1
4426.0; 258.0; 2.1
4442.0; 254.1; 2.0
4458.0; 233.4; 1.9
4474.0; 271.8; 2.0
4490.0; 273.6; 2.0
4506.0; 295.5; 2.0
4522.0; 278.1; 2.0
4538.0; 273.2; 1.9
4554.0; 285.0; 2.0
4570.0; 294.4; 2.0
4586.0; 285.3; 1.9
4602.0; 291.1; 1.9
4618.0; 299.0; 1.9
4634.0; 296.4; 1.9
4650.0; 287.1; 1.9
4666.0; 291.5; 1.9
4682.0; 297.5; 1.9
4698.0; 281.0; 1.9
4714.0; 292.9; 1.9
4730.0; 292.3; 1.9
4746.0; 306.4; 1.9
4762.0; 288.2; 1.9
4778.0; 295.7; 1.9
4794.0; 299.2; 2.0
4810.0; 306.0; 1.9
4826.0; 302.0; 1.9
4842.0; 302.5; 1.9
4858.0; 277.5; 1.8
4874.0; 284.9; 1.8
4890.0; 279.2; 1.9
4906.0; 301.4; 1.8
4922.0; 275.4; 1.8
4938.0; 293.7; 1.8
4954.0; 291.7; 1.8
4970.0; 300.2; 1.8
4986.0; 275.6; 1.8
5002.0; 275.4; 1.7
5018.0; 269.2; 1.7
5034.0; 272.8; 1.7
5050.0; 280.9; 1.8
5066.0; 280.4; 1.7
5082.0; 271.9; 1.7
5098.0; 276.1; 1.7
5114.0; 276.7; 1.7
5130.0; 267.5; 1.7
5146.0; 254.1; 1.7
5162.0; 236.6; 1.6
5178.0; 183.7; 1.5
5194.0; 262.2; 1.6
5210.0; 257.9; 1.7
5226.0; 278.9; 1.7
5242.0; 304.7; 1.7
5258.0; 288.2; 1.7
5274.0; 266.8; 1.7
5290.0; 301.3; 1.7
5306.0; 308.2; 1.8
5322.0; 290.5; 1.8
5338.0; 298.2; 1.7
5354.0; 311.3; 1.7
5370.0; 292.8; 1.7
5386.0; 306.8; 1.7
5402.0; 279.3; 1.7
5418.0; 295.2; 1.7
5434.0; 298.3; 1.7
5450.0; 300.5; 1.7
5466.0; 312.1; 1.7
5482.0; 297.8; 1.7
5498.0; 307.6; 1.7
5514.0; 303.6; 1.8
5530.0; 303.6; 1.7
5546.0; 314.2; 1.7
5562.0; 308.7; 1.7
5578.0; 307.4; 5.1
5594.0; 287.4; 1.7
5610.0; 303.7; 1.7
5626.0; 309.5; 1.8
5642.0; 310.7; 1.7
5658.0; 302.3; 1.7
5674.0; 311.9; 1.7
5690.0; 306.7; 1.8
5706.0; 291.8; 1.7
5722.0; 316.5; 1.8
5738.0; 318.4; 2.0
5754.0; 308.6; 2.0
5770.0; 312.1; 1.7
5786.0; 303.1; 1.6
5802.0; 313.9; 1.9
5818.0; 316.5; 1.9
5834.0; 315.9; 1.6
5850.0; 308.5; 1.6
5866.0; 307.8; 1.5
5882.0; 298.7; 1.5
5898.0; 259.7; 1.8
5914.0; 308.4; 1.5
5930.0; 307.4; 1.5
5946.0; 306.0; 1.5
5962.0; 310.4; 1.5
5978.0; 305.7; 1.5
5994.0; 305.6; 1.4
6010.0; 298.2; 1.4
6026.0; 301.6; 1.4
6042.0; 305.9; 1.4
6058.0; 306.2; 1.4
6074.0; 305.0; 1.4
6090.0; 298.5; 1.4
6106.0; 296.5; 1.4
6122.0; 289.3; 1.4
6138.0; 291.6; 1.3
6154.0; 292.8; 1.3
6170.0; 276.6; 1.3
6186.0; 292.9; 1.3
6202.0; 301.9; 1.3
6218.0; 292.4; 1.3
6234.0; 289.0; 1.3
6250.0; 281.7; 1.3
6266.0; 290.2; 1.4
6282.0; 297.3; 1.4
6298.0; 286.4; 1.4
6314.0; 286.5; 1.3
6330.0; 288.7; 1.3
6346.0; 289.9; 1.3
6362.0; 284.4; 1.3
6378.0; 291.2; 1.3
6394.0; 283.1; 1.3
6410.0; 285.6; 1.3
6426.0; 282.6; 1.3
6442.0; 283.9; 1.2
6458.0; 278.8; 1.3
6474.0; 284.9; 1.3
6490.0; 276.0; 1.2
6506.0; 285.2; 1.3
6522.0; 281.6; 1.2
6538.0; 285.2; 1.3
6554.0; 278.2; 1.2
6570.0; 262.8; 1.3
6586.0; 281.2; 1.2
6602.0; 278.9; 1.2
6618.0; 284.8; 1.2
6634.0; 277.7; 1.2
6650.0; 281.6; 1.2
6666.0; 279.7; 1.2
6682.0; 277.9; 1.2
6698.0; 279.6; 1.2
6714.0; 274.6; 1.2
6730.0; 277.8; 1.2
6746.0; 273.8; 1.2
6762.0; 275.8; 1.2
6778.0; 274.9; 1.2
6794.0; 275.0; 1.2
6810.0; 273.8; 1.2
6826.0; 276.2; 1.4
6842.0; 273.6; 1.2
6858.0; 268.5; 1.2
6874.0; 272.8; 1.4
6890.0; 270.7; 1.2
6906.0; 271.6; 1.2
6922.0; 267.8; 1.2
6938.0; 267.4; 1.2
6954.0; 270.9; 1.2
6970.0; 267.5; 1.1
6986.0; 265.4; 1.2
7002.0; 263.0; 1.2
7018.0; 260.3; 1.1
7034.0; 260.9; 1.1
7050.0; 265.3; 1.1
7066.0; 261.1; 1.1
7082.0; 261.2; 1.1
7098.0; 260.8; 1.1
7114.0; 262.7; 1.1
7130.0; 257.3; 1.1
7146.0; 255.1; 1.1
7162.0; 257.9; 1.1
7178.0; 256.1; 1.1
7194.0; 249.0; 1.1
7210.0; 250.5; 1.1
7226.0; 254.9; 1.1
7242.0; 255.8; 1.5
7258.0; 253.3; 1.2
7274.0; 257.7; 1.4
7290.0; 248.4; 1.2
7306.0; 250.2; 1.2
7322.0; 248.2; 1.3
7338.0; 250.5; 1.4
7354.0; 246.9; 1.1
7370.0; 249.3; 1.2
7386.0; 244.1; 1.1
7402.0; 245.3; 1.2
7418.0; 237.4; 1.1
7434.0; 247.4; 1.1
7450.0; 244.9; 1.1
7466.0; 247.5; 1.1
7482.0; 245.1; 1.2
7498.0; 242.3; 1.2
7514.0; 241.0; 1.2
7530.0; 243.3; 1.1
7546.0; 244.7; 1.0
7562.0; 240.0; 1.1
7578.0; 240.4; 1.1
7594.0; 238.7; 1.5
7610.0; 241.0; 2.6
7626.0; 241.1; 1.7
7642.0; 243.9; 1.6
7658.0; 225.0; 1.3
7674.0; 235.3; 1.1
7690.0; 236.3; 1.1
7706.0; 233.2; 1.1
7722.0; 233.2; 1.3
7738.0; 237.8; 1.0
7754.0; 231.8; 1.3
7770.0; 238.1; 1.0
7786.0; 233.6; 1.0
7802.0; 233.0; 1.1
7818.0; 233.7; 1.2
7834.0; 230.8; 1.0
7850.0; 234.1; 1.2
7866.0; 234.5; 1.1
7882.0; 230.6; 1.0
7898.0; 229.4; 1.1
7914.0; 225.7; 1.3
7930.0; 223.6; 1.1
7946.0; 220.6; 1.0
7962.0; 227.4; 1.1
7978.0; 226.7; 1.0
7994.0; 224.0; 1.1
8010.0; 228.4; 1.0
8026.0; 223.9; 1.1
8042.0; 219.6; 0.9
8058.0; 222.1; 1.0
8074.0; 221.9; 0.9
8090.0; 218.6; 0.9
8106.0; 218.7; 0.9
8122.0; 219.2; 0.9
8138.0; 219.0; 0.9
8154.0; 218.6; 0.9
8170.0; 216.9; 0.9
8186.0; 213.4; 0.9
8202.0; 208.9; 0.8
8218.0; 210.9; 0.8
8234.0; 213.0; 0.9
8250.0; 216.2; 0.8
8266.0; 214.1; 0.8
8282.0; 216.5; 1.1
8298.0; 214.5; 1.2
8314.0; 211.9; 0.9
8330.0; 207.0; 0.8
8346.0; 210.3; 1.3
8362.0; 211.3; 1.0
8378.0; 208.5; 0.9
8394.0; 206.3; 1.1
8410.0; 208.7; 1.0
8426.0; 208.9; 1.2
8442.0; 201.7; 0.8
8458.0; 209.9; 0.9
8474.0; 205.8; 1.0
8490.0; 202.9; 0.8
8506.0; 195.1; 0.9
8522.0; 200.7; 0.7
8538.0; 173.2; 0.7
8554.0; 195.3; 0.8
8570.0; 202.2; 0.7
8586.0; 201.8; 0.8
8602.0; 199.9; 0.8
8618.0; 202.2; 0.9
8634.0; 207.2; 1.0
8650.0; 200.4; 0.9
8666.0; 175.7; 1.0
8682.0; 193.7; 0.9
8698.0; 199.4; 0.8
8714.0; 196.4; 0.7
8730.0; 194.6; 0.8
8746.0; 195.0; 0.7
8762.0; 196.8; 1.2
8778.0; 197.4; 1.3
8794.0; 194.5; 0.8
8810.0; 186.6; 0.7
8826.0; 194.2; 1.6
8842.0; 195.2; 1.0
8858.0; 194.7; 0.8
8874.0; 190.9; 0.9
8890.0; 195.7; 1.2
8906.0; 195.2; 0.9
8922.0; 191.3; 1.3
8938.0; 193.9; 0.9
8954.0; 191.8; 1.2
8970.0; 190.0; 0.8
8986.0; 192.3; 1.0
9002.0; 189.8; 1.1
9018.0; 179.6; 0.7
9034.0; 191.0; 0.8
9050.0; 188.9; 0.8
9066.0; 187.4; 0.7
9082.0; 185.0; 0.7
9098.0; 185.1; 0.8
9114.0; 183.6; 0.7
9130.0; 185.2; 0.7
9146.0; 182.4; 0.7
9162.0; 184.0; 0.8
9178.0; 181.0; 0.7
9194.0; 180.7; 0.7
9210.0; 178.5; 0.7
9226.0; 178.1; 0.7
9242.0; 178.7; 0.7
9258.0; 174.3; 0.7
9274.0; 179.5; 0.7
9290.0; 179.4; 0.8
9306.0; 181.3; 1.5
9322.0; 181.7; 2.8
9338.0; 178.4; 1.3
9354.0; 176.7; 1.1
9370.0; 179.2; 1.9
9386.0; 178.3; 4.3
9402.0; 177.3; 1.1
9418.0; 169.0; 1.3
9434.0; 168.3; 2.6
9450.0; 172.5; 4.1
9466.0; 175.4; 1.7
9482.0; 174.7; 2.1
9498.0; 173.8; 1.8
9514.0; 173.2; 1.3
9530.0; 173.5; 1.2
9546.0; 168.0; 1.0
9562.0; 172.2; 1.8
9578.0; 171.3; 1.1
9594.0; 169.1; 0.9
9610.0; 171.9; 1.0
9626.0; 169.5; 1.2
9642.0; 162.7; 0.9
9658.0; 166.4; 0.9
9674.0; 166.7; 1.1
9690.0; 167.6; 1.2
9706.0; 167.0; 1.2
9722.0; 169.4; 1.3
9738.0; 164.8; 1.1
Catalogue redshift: 0.000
